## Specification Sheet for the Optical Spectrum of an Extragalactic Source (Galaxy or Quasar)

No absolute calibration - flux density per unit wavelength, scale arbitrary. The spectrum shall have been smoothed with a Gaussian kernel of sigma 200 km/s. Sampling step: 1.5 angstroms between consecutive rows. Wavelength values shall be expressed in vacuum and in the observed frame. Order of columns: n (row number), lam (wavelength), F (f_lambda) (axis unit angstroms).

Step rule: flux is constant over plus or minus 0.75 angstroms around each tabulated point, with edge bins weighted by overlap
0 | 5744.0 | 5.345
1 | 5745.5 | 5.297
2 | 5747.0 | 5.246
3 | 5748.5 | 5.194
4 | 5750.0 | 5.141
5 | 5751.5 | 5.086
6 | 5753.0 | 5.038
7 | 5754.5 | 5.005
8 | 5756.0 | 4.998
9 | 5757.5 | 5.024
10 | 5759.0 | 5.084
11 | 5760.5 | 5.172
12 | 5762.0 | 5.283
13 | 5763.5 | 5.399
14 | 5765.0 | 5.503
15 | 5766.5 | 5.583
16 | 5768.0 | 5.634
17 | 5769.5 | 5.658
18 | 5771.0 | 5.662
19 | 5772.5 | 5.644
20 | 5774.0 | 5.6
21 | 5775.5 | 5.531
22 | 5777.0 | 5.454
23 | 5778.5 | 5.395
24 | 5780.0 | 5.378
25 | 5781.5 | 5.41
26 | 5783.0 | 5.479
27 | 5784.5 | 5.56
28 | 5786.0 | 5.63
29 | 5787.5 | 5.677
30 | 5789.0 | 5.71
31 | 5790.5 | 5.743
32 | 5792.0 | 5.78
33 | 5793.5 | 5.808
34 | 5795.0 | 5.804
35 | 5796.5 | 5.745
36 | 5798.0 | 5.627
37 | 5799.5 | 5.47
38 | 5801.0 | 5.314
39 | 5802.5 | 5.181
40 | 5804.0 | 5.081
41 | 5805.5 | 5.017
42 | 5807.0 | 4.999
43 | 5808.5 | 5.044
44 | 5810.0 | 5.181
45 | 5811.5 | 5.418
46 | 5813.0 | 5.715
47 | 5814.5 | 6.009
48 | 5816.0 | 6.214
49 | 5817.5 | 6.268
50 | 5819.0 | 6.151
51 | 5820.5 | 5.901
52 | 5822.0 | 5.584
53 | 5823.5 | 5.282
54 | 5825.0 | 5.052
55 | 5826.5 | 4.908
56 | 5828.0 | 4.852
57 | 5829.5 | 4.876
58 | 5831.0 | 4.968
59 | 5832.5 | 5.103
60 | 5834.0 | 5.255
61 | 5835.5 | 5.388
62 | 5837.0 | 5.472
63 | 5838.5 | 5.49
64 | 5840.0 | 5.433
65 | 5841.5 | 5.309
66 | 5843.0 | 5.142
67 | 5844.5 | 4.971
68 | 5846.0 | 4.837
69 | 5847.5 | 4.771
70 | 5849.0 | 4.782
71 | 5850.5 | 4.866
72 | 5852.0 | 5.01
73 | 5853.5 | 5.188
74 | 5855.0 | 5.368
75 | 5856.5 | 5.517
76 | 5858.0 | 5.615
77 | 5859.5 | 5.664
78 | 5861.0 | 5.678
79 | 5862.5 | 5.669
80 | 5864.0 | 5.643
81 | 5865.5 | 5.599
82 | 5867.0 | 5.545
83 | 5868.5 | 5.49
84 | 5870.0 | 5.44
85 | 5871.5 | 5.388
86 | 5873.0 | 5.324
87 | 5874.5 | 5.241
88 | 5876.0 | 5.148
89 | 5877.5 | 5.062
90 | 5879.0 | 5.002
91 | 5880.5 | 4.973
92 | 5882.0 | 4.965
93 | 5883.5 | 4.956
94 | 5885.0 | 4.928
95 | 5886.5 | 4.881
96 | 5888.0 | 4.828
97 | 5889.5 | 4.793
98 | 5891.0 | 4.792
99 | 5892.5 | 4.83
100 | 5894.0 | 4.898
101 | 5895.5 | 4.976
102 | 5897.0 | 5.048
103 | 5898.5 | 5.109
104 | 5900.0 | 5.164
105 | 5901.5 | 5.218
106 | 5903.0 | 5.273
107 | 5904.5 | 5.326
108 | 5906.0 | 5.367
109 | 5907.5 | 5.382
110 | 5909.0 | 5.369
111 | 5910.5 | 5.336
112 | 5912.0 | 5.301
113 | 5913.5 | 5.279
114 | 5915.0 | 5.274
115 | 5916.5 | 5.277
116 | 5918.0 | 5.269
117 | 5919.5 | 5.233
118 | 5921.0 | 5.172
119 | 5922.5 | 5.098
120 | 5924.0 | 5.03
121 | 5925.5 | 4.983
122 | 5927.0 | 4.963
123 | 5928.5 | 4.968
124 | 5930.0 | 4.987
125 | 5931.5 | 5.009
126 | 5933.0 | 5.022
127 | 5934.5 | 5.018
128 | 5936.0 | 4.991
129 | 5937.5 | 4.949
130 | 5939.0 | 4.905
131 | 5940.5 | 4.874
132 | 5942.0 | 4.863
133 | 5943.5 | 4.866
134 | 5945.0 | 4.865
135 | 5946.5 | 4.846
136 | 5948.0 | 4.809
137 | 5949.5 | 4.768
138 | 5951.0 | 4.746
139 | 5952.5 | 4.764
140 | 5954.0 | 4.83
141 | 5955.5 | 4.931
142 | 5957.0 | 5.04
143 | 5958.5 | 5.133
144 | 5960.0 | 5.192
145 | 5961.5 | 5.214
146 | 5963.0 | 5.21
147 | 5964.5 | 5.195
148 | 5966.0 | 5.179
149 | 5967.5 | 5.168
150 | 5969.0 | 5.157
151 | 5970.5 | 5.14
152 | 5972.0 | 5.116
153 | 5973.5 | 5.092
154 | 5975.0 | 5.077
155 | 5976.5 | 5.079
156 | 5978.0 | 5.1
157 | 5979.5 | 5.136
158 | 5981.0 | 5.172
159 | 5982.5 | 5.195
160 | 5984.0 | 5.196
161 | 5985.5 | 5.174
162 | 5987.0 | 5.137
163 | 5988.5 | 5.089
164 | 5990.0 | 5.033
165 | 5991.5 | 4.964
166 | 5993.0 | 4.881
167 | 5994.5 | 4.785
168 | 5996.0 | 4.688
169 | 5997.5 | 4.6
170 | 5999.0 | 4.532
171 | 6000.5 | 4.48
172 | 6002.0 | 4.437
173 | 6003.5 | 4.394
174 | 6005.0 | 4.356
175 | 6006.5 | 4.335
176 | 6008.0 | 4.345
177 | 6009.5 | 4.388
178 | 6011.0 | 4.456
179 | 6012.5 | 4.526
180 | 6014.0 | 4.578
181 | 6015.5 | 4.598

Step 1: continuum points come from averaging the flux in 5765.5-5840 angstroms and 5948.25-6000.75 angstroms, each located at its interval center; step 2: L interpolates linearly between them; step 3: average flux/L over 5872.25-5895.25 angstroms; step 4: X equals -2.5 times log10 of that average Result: 0.06 mag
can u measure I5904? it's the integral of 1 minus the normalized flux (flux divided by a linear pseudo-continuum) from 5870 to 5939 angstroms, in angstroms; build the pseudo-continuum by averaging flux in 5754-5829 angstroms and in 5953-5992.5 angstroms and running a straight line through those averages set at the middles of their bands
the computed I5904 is 1.9 angstroms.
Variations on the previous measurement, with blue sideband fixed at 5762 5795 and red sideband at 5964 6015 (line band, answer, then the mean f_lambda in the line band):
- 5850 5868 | -0.5 angstroms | 5.46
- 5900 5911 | -0.4 angstroms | 5.31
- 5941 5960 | 0.4 angstroms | 4.88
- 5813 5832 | -0.3 angstroms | 5.51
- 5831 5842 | 0.1 angstroms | 5.32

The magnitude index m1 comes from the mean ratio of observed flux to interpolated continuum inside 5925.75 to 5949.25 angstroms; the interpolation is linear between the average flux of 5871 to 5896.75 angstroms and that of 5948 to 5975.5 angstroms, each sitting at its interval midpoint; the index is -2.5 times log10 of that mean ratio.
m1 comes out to 0.02 mag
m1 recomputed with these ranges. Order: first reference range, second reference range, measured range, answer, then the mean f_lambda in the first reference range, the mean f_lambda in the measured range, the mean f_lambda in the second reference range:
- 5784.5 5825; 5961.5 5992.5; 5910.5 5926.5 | 0.02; 5.58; 5.19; 5.13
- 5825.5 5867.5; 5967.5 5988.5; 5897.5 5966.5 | 0.02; 5.24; 5.08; 5.14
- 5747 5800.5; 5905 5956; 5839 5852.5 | 0.05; 5.45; 5.02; 5.04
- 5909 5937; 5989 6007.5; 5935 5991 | -0.04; 5.13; 5.03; 4.63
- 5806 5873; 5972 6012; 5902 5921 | -0.04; 5.36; 5.3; 4.82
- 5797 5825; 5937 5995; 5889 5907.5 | 0.03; 5.51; 5.08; 5.02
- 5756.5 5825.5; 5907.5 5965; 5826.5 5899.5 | 0.02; 5.52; 5.17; 5.05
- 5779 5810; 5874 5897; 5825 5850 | 0.03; 5.47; 5.09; 4.95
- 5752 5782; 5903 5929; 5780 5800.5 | -0.06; 5.37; 5.64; 5.22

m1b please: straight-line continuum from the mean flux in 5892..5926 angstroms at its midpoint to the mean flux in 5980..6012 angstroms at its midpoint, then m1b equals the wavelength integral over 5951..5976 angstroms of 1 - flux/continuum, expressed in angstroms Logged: -0.86 angstroms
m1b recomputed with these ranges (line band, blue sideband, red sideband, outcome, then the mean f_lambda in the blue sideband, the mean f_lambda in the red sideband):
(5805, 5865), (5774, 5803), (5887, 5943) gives 0.5 angstroms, 5.57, 5.08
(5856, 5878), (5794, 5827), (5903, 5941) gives -0.6 angstroms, 5.51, 5.14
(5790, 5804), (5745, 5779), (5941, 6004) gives -0.8 angstroms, 5.33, 4.96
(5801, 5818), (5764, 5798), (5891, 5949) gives 0.2 angstroms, 5.61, 5.08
